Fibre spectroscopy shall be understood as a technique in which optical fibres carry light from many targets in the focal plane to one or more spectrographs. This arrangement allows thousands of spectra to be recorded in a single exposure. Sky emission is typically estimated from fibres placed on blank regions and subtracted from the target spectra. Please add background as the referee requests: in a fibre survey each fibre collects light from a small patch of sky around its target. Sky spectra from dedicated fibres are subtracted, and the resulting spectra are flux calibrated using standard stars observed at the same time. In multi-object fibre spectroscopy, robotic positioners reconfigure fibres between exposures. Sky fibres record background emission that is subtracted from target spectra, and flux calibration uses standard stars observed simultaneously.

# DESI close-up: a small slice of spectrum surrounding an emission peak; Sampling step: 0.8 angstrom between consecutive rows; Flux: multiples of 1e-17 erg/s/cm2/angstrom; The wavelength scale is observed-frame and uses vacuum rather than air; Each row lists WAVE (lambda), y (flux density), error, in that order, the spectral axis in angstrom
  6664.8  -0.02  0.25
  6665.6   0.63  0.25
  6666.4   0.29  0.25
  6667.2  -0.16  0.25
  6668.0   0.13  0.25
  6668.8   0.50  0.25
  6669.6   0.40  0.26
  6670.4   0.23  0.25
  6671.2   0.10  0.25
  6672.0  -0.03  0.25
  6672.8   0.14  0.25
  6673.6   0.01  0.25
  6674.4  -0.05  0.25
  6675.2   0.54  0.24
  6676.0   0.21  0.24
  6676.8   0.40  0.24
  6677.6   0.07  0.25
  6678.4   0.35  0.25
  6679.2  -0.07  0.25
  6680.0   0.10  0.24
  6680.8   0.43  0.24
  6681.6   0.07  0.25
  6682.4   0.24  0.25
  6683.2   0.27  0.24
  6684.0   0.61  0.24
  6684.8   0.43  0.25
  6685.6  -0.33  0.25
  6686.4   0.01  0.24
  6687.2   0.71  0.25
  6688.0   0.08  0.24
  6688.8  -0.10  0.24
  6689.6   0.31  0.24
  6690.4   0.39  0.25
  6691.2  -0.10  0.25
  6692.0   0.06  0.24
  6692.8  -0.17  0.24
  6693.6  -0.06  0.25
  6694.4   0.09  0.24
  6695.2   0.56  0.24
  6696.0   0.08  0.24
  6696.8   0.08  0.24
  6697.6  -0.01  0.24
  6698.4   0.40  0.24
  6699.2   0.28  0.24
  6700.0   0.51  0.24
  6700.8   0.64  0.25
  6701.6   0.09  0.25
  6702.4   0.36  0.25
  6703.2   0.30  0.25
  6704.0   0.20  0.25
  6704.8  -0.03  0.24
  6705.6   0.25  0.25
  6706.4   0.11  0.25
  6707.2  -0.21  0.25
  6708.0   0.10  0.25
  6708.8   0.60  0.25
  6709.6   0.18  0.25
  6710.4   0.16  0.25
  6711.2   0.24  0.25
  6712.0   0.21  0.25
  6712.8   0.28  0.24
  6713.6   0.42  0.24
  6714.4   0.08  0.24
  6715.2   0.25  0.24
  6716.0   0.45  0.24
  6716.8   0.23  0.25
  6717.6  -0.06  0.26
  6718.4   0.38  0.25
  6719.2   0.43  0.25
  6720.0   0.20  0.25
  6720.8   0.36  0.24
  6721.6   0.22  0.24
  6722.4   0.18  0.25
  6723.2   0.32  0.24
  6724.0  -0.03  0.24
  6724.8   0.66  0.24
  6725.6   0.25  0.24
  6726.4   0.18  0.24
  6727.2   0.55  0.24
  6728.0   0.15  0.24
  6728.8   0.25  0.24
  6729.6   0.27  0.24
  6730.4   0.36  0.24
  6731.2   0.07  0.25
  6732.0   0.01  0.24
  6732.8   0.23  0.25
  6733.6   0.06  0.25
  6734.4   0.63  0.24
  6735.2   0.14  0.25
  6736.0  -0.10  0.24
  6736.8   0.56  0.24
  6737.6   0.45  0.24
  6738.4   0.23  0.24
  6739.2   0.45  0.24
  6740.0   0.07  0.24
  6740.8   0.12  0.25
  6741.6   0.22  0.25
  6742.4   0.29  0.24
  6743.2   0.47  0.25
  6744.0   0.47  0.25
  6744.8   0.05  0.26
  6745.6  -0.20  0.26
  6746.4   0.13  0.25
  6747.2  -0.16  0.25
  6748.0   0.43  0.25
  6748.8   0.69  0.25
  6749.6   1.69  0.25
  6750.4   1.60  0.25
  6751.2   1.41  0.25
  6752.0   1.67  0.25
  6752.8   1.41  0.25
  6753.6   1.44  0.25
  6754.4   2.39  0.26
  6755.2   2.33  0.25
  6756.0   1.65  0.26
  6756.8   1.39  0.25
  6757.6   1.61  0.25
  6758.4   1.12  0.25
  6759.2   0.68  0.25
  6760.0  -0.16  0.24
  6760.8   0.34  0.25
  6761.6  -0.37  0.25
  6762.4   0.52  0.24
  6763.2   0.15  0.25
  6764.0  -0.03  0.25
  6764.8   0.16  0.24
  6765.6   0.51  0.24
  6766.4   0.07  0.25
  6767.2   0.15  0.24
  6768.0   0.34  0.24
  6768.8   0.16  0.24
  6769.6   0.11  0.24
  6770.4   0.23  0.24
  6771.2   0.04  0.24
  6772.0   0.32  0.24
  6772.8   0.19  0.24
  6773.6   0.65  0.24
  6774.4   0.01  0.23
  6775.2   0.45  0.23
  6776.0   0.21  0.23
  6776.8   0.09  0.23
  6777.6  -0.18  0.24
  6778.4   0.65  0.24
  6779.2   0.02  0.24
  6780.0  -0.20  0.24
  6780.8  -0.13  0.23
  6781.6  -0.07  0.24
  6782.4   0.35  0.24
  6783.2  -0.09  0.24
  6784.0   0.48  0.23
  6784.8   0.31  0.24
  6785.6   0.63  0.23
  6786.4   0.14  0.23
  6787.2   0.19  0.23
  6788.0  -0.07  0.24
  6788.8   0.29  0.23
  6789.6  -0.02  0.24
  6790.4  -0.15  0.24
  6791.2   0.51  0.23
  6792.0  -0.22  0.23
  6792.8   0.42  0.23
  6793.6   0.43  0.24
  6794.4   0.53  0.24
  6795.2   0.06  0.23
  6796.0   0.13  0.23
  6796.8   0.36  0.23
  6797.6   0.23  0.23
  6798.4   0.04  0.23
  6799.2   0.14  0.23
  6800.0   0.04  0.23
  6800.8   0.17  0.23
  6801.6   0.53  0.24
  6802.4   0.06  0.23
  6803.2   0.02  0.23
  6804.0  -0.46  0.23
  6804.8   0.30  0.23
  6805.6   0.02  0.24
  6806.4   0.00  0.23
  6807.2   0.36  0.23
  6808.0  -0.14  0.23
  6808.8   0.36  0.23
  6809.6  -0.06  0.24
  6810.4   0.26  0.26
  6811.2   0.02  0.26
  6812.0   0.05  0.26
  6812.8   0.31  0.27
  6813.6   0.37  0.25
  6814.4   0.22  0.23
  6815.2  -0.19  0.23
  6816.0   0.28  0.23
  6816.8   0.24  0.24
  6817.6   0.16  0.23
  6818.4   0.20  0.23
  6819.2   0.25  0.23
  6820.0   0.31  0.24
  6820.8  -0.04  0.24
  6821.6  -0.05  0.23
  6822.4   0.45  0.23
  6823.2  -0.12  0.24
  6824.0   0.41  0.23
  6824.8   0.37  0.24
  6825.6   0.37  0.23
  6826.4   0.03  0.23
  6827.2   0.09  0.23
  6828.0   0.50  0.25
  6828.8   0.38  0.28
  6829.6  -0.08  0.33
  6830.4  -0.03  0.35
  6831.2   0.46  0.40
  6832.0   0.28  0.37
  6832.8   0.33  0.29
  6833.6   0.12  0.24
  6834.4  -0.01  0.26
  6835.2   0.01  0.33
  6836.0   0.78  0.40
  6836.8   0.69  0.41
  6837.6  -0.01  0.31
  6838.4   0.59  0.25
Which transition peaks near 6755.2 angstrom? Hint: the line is [O II] 3727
